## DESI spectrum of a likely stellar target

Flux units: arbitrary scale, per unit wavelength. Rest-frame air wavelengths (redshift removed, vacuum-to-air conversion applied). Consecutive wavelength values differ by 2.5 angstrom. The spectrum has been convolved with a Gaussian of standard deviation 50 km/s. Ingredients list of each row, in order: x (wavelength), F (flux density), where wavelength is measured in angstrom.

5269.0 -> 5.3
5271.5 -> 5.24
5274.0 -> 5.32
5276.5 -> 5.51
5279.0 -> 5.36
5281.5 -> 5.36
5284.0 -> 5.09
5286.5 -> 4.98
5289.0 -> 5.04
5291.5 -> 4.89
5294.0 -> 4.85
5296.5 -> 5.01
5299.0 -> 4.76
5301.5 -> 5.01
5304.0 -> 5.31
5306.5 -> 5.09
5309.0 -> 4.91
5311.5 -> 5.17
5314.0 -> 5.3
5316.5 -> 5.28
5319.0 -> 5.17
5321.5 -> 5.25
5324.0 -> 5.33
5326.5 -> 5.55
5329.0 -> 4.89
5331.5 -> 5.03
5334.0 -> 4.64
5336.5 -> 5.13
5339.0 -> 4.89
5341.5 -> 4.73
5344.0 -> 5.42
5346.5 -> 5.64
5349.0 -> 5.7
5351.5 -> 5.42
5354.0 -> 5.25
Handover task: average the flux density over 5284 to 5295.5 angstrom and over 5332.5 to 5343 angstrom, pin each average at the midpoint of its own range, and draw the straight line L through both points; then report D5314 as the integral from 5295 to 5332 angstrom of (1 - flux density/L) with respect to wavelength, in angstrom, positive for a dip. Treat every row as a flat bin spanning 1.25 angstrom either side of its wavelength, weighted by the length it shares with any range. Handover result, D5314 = -1.7 angstrom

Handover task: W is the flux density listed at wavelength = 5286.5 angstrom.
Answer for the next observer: 4.98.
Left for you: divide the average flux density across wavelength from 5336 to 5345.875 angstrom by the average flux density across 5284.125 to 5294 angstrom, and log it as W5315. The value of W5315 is 1.0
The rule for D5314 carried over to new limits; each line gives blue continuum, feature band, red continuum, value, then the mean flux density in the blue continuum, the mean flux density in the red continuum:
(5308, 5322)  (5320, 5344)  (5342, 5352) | 1.2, 5.18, 5.49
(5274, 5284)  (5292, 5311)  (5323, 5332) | 1.1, 5.36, 5.21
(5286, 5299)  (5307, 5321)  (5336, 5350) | -0.3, 4.93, 5.25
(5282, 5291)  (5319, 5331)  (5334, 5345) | -0.5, 5.05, 4.99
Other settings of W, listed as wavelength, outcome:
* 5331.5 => 5.03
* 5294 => 4.85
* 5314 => 5.3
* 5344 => 5.42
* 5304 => 5.31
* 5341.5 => 4.73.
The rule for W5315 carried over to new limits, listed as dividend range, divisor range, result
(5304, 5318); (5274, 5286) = 0.97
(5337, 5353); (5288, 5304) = 1.07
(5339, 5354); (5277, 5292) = 1.03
